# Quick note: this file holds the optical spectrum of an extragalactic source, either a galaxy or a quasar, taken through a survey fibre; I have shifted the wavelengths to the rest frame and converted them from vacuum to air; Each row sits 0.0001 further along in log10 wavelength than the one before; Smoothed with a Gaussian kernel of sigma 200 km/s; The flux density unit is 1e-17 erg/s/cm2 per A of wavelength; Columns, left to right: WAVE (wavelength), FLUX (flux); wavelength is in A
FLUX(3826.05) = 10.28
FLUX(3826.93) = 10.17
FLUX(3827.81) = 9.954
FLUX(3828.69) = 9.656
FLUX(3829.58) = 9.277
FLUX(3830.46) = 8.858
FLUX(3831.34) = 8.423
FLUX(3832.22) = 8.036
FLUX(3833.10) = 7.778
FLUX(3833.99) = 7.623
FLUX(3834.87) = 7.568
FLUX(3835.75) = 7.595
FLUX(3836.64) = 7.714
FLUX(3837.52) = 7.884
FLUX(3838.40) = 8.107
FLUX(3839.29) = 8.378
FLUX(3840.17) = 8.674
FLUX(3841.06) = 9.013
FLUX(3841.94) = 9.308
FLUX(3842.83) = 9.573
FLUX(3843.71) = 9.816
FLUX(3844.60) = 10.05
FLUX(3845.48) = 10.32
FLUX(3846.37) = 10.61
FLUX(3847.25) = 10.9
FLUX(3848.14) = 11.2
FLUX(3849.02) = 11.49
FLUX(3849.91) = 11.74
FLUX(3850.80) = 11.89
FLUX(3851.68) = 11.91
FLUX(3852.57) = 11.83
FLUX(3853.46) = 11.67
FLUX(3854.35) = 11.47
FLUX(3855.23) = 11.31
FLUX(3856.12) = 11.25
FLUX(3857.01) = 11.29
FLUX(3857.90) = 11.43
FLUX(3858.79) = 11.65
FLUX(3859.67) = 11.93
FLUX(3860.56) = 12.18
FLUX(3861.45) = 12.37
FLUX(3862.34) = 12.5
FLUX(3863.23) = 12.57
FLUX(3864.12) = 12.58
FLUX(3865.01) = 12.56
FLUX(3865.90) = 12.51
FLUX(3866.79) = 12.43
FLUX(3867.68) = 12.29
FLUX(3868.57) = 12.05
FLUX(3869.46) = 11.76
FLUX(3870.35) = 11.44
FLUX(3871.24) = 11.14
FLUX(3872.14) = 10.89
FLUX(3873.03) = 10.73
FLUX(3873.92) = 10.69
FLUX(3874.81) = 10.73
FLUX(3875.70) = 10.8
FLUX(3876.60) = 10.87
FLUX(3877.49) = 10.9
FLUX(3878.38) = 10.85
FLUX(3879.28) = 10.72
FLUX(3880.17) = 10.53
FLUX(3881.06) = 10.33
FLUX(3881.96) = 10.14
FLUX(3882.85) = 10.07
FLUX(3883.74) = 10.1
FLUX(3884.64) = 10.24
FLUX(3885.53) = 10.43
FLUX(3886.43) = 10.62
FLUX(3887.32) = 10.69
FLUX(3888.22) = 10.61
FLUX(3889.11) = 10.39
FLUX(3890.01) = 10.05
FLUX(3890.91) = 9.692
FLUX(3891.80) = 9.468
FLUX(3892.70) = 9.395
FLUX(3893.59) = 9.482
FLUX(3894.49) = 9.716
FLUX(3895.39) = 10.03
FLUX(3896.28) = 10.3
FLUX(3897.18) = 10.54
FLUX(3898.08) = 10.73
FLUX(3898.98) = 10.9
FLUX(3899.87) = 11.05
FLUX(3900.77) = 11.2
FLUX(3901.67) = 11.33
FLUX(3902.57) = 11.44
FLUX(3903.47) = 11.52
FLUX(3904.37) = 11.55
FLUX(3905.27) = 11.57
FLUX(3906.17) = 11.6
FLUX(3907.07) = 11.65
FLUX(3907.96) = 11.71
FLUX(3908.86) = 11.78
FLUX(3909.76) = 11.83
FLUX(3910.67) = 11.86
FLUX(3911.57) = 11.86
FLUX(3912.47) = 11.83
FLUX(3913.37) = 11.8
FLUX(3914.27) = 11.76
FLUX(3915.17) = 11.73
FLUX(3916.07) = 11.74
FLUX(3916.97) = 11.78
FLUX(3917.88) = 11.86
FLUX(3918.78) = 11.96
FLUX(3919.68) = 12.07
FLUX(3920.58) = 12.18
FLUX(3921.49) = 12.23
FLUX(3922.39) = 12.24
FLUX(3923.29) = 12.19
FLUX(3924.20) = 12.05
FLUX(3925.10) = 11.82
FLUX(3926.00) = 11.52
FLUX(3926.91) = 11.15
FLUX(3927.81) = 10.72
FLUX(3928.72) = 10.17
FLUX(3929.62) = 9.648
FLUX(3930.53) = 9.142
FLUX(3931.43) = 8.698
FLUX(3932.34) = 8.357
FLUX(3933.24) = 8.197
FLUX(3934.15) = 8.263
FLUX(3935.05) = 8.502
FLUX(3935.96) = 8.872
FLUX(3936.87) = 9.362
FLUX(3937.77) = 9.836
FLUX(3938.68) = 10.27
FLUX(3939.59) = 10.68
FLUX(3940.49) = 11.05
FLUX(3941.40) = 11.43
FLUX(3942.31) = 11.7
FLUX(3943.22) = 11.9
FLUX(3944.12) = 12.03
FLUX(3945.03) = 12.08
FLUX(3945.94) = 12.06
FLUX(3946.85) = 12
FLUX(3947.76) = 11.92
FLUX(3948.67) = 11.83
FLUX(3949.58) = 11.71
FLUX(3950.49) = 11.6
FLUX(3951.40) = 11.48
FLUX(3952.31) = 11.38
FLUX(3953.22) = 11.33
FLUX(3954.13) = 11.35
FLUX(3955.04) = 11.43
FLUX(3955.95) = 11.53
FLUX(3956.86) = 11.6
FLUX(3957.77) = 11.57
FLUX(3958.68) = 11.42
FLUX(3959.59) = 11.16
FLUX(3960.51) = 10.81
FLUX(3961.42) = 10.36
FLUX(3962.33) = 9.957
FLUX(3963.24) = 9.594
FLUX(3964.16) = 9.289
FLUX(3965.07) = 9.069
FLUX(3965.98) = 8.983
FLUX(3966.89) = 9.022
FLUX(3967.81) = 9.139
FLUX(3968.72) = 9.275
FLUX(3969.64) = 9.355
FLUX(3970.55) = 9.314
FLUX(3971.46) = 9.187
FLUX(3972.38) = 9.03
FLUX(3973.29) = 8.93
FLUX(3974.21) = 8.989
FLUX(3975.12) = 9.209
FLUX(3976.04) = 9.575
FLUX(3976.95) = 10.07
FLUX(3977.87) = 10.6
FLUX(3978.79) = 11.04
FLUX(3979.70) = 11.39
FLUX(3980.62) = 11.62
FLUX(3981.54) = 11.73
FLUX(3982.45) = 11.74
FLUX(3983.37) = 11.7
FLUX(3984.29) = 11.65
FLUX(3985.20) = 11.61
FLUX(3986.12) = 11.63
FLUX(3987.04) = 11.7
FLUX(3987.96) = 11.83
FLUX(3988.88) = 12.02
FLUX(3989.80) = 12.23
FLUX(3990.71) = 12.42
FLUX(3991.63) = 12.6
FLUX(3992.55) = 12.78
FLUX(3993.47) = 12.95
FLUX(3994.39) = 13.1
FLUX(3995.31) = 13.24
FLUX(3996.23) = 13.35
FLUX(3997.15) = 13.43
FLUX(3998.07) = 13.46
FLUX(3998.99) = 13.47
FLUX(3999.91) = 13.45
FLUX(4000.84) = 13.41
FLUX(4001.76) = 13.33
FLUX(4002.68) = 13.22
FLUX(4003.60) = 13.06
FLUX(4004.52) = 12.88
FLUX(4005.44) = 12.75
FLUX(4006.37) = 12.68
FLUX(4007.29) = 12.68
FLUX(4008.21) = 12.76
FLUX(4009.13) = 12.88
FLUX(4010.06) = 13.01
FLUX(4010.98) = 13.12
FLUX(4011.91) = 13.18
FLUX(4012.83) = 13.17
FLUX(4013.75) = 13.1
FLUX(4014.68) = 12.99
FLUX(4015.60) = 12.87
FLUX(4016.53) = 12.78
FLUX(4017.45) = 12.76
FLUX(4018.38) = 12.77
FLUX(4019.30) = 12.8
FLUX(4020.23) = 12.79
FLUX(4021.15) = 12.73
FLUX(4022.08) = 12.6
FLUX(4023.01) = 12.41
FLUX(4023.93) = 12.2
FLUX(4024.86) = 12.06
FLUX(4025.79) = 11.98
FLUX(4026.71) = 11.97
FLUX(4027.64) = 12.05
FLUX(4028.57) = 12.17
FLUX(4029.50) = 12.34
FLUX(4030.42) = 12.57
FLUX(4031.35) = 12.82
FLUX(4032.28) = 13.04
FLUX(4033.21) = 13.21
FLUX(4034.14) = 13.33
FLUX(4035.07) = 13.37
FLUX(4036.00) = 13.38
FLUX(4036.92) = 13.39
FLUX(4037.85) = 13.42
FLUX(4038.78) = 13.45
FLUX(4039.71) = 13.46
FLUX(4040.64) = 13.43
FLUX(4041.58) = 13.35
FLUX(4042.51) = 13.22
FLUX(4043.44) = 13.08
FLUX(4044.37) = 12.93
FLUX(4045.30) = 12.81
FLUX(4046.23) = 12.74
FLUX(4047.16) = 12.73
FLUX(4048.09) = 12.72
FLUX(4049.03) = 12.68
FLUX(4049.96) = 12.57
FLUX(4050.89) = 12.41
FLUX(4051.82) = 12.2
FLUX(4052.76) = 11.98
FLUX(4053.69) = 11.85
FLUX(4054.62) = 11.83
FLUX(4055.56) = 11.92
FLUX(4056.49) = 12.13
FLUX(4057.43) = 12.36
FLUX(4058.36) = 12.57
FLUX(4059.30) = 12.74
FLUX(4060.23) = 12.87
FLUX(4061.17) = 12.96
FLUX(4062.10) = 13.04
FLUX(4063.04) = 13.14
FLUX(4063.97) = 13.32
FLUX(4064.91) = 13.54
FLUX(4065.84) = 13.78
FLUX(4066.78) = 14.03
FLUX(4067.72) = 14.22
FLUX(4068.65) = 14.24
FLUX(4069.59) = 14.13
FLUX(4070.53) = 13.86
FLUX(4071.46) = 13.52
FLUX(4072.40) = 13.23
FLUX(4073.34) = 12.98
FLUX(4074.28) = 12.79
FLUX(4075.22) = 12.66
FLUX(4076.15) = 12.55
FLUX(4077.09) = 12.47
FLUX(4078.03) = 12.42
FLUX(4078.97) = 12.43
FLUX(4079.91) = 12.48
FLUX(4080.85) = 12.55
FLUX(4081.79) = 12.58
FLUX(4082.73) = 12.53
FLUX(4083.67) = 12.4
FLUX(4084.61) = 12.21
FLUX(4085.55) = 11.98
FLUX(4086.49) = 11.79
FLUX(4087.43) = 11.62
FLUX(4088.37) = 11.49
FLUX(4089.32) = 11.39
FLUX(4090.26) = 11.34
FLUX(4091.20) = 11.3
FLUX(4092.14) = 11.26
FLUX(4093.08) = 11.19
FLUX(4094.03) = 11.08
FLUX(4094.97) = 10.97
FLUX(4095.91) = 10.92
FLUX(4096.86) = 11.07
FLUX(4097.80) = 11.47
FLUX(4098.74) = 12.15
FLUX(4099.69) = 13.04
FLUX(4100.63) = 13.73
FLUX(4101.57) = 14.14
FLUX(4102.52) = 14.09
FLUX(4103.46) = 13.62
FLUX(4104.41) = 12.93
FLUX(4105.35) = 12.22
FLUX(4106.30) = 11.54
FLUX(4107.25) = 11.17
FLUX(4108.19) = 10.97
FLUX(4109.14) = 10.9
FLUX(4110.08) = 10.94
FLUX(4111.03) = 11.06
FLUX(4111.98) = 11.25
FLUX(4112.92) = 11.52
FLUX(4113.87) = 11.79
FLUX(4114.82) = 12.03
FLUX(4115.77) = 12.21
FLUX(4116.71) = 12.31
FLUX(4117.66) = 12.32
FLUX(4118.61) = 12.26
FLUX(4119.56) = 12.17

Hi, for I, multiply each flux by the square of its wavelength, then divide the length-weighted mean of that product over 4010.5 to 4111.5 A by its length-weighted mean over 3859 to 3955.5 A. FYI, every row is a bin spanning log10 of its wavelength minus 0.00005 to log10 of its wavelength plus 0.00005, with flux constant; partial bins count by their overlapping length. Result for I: 1.23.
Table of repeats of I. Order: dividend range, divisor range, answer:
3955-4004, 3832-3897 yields 1.13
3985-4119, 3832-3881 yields 1.30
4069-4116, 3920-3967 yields 1.22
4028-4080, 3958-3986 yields 1.32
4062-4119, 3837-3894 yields 1.28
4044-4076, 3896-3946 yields 1.25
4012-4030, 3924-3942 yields 1.32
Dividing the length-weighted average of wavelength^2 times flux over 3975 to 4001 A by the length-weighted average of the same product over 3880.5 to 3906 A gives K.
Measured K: 1.21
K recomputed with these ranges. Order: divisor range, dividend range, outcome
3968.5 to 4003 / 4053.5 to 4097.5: 1.12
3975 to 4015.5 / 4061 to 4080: 1.11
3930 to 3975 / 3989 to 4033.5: 1.28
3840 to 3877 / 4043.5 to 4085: 1.26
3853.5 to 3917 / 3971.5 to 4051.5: 1.19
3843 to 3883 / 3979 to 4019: 1.20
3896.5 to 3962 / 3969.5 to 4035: 1.13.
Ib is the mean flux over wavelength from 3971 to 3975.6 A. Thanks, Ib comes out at 9.07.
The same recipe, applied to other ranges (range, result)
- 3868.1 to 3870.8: 11.8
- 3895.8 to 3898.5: 10.5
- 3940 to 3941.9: 11.3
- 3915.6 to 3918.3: 11.8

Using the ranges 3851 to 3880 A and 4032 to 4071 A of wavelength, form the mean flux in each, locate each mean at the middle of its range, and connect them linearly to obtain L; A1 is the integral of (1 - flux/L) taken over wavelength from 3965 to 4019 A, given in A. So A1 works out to 3.3 A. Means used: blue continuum 11.6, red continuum 13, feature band 11.8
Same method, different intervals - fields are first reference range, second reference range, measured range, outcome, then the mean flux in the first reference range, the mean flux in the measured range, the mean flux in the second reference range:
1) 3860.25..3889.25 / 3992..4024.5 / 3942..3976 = 4.74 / 11.2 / 10.6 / 13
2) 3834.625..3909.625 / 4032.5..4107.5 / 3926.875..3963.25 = 2.46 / 10.8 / 10.7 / 12.6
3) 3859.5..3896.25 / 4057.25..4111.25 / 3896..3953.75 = 0.77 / 10.9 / 11.1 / 12.5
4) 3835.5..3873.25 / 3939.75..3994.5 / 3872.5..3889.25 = 0.62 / 11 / 10.6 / 11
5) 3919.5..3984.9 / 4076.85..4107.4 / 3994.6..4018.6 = -4.03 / 10.6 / 13.1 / 12.1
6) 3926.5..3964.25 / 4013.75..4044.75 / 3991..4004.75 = -1.31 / 10.7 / 13.2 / 12.8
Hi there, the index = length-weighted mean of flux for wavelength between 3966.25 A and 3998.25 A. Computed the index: 11.1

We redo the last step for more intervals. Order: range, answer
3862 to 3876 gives 11.7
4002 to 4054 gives 12.8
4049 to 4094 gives 12.6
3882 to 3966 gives 10.9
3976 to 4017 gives 12.5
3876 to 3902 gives 10.4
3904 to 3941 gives 11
